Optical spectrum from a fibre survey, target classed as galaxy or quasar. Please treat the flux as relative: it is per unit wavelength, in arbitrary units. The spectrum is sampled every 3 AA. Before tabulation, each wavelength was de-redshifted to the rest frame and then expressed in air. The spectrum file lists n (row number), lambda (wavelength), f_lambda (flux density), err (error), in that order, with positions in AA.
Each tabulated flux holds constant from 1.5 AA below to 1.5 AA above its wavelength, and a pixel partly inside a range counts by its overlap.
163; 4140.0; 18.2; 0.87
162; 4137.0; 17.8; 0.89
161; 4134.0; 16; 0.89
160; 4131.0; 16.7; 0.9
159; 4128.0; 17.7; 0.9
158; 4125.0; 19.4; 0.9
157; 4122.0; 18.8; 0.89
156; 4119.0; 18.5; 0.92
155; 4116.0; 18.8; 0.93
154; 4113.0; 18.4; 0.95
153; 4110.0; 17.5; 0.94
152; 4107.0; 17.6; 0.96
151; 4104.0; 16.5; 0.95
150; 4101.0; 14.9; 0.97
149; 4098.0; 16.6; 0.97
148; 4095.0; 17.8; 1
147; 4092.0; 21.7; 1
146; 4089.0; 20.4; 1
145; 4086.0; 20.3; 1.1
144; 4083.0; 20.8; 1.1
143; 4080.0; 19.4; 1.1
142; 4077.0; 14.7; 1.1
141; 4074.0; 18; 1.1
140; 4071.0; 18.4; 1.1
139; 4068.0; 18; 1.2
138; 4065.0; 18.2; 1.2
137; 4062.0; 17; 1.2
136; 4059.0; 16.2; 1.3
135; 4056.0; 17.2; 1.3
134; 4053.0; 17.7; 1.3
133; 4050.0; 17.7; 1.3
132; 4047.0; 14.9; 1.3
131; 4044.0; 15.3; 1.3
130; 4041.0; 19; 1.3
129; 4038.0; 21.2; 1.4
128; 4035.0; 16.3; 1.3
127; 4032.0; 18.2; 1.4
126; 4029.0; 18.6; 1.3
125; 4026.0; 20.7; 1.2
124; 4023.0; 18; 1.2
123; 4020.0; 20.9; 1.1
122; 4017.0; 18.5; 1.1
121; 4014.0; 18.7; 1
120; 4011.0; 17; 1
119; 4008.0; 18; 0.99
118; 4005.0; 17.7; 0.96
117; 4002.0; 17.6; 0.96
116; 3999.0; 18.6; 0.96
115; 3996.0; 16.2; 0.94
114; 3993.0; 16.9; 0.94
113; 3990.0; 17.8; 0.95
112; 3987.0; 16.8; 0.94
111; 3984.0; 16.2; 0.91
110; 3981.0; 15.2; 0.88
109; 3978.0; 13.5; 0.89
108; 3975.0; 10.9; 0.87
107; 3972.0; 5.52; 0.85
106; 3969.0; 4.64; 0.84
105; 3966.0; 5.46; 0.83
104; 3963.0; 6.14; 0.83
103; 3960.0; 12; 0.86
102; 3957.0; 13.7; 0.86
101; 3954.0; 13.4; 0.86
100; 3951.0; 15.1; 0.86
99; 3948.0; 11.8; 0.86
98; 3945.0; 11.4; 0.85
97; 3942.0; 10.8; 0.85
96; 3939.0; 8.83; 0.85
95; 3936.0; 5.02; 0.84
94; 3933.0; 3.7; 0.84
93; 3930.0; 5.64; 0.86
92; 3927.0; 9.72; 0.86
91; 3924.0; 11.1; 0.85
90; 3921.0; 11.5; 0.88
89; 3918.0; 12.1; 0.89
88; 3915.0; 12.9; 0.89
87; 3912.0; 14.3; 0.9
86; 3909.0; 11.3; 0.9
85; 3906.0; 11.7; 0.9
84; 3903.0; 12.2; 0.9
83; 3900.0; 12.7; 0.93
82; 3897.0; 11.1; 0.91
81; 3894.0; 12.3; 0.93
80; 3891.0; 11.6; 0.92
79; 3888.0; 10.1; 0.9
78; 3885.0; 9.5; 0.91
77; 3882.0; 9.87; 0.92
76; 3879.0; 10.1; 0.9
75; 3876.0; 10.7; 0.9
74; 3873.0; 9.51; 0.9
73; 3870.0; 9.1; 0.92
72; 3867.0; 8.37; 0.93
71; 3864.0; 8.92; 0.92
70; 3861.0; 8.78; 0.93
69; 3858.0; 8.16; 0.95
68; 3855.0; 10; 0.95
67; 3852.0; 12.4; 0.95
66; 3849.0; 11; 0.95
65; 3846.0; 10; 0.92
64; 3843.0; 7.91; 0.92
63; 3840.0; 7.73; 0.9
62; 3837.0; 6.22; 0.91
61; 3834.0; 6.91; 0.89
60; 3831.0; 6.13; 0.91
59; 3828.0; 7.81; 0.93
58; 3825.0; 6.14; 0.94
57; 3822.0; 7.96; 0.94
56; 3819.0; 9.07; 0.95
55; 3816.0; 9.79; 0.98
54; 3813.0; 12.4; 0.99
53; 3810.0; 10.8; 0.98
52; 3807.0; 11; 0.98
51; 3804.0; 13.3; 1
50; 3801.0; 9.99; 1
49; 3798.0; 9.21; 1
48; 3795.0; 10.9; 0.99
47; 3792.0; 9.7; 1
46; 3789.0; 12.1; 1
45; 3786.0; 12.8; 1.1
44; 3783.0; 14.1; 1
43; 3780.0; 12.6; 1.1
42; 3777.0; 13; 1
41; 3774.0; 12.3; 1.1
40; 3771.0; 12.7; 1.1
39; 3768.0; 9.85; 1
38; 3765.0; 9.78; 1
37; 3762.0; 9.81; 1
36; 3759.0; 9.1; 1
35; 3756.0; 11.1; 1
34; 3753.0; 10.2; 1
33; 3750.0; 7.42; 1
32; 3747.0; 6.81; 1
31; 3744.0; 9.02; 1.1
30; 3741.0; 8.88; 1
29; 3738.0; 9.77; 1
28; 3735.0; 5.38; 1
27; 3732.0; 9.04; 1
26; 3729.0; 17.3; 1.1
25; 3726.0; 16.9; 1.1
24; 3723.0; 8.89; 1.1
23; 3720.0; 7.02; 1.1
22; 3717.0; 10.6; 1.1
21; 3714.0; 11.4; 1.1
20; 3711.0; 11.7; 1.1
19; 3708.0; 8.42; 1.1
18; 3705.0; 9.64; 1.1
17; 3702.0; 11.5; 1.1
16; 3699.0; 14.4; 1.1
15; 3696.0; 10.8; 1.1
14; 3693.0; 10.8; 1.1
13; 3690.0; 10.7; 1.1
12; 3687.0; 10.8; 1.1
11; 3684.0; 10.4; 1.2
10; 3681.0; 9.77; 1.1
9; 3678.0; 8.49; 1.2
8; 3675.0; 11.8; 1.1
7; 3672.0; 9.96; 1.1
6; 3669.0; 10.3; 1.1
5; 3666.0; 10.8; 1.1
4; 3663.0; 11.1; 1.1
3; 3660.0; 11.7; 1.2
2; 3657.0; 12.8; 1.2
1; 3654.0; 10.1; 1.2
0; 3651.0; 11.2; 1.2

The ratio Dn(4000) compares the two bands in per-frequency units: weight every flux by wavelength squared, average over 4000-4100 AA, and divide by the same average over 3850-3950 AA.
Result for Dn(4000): 1.9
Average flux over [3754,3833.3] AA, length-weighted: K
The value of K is 10.5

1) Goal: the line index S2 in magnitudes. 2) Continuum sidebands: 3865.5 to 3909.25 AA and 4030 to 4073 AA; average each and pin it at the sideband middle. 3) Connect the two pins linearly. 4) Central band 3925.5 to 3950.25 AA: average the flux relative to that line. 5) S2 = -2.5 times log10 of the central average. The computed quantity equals 0.44 mag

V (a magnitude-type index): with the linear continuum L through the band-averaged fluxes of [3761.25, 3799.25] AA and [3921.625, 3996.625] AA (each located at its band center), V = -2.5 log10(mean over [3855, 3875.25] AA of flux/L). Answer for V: 0.25 mag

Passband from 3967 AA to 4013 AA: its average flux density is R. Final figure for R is 14.8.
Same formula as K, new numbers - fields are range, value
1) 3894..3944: 10.4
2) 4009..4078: 17.9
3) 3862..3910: 10.5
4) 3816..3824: 8.61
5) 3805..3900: 9.47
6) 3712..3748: 10.2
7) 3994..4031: 18.4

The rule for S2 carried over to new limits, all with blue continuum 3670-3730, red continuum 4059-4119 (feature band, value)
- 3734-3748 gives 0.404 mag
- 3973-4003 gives 0.035 mag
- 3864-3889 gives 0.428 mag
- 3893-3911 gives 0.226 mag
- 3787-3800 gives 0.202 mag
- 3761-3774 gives 0.140 mag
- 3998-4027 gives -0.112 mag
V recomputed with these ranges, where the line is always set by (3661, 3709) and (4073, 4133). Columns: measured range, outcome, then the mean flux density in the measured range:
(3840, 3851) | 0.39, 9.5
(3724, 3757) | 0.15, 10.1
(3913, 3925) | 0.23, 12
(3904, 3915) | 0.18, 12.5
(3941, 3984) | 0.40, 10.9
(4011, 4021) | -0.14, 18.9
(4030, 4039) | -0.09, 18.4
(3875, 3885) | 0.37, 10.1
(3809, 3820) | 0.22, 10.6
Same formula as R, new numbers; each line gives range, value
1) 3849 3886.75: 9.68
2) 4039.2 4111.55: 17.8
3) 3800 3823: 10.6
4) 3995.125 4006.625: 17.6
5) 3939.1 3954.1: 12.1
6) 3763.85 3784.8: 12.1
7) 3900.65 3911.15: 12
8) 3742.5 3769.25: 9.23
